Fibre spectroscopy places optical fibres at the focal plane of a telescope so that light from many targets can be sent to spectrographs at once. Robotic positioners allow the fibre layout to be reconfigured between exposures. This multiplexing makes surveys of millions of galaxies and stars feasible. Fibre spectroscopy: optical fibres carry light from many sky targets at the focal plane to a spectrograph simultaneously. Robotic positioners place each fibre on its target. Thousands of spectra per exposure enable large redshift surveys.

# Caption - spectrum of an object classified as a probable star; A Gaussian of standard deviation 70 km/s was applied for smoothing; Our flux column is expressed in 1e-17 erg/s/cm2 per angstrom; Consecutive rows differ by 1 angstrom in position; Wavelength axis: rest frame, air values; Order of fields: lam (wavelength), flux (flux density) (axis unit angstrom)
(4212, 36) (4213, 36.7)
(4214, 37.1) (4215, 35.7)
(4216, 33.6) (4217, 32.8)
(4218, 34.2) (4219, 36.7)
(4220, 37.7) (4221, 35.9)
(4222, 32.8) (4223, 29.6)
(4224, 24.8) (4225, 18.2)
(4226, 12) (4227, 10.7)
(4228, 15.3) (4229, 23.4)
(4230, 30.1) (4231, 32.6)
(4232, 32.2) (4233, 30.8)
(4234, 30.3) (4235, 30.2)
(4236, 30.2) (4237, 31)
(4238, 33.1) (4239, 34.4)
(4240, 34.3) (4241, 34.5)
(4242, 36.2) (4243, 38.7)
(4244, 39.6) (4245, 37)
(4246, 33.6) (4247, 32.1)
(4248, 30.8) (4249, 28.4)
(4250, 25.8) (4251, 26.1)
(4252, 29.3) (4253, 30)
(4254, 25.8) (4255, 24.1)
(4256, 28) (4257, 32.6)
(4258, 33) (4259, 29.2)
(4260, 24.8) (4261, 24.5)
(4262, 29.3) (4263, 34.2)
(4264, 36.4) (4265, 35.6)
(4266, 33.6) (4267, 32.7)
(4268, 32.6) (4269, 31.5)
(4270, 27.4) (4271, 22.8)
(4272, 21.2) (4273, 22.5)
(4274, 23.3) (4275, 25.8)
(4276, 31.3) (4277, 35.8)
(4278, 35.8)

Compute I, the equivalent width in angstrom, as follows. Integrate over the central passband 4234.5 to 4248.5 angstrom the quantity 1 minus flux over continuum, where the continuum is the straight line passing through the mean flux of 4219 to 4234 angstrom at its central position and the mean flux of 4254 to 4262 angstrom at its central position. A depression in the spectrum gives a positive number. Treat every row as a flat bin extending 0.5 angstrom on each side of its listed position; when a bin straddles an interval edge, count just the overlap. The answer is -3.4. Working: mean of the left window 26.6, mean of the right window 28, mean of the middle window 34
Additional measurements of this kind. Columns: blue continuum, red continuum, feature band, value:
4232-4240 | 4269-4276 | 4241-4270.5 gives -3.4 angstrom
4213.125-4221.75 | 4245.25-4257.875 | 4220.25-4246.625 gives 2.0 angstrom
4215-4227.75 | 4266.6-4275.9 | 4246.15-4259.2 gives -0.8 angstrom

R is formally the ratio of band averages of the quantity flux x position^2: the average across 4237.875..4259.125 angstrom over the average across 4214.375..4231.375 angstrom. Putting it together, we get 1.14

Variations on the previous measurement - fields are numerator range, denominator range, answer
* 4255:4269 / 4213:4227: 1.04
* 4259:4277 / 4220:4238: 1.09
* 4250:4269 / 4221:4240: 1.12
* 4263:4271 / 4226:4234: 1.34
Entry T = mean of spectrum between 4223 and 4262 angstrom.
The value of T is 28.9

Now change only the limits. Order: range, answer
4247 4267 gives 29.7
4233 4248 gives 33.7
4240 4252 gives 32.9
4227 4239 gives 28.5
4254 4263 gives 28.4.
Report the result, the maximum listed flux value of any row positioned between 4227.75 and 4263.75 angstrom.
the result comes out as 39.6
